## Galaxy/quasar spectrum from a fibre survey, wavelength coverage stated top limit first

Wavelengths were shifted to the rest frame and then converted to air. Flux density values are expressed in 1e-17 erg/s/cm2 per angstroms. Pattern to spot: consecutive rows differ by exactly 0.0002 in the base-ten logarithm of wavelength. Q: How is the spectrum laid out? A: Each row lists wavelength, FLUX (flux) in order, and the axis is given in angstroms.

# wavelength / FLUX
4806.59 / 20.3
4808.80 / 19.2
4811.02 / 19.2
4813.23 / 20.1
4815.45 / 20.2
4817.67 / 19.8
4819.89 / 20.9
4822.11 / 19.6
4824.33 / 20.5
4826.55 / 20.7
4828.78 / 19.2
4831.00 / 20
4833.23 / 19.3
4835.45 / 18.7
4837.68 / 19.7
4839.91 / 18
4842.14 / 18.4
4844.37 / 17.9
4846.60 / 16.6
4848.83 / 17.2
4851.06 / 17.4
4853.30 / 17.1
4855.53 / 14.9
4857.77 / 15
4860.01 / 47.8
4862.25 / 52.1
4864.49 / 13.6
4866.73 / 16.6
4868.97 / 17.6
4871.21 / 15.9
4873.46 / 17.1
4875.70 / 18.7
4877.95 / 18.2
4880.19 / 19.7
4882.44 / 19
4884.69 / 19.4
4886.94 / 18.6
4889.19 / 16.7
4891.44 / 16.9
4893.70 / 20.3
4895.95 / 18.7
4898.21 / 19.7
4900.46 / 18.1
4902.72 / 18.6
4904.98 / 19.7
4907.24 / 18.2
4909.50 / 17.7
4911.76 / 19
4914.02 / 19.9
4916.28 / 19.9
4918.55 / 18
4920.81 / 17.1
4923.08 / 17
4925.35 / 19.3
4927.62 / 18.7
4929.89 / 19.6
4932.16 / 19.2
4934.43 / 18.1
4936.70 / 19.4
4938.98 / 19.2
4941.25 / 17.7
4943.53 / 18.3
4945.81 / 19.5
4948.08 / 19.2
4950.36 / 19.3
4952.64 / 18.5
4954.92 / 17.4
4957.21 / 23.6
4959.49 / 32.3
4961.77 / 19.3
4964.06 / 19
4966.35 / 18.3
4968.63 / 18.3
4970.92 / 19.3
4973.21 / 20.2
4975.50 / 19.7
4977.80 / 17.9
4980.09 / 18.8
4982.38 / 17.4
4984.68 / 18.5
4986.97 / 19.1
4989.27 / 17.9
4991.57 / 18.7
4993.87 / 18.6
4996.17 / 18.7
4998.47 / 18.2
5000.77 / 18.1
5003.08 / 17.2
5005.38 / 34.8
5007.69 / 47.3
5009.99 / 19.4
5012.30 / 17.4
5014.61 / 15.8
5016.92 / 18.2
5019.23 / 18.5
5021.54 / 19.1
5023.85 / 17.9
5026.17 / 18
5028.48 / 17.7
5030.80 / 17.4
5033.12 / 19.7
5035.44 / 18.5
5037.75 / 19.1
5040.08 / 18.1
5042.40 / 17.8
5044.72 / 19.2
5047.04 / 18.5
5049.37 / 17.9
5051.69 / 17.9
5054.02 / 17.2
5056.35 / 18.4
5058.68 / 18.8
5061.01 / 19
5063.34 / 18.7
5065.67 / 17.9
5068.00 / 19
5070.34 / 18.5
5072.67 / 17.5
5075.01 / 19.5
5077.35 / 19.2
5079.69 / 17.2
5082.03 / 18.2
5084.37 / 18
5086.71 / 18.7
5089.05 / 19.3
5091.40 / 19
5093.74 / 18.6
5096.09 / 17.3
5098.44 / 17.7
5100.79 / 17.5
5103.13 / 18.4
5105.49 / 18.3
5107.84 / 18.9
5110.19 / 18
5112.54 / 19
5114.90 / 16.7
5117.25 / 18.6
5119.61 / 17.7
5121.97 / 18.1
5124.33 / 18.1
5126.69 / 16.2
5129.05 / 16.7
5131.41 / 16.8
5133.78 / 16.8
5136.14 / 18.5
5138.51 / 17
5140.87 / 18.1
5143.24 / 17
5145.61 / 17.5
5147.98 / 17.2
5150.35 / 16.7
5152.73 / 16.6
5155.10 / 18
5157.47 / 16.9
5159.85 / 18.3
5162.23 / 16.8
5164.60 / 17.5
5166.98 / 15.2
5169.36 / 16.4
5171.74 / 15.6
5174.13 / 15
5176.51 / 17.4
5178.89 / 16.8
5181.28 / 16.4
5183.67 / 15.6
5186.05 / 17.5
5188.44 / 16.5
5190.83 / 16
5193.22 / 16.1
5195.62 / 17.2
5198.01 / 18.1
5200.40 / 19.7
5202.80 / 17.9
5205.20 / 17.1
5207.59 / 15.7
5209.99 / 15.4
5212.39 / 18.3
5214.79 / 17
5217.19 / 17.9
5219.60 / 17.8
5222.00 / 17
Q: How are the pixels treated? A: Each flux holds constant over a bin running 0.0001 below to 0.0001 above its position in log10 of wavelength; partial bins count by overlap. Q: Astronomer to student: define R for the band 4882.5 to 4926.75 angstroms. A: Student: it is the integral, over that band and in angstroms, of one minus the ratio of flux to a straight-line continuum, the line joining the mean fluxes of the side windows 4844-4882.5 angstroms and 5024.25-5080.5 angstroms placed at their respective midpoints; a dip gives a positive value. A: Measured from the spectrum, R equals 3.7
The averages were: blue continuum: 20.8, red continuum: 18.4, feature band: 18.6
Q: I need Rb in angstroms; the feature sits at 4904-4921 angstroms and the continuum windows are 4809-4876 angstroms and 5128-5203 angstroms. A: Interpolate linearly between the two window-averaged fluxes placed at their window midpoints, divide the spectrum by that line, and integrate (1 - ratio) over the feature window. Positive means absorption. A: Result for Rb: 0.7 angstroms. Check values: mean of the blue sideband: 20.3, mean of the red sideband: 17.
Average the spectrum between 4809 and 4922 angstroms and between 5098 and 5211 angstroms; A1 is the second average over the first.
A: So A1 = 0.9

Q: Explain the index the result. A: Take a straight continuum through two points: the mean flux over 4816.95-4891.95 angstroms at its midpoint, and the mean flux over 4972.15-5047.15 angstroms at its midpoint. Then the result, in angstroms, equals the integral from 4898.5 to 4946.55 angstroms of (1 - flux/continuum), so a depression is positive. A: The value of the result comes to 2.9 angstroms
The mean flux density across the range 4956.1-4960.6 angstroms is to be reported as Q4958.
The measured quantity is 28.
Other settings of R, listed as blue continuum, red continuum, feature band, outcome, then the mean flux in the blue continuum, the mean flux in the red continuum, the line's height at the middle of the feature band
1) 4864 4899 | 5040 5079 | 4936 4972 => -3.5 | 18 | 18.4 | 18.2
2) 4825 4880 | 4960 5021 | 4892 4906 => 0.8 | 20.3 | 20.3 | 20.3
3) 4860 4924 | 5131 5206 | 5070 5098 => -0.8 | 19.9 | 17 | 17.9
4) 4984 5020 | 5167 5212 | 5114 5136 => 1.0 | 21.1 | 16.7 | 18.2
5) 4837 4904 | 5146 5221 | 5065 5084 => -0.5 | 19.8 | 16.9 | 17.9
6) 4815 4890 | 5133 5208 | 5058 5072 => -0.5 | 20.1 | 17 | 18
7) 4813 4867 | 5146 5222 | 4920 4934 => 1.0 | 20.9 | 16.9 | 19.9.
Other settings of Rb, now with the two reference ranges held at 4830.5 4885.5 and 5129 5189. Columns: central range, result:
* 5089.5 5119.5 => -1.17 angstroms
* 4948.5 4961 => -1.83 angstroms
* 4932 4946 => 0.47 angstroms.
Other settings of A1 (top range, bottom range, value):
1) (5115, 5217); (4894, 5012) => 0.86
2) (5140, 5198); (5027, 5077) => 0.91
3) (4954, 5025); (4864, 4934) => 1.12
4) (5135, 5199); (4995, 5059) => 0.85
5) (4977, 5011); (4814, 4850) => 1.12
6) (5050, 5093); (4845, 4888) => 0.89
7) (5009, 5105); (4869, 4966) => 0.96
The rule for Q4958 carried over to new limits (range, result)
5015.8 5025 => 18.4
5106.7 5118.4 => 18.2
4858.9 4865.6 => 37.8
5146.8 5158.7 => 17.1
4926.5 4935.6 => 18.9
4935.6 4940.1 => 19.3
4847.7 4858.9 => 16.3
